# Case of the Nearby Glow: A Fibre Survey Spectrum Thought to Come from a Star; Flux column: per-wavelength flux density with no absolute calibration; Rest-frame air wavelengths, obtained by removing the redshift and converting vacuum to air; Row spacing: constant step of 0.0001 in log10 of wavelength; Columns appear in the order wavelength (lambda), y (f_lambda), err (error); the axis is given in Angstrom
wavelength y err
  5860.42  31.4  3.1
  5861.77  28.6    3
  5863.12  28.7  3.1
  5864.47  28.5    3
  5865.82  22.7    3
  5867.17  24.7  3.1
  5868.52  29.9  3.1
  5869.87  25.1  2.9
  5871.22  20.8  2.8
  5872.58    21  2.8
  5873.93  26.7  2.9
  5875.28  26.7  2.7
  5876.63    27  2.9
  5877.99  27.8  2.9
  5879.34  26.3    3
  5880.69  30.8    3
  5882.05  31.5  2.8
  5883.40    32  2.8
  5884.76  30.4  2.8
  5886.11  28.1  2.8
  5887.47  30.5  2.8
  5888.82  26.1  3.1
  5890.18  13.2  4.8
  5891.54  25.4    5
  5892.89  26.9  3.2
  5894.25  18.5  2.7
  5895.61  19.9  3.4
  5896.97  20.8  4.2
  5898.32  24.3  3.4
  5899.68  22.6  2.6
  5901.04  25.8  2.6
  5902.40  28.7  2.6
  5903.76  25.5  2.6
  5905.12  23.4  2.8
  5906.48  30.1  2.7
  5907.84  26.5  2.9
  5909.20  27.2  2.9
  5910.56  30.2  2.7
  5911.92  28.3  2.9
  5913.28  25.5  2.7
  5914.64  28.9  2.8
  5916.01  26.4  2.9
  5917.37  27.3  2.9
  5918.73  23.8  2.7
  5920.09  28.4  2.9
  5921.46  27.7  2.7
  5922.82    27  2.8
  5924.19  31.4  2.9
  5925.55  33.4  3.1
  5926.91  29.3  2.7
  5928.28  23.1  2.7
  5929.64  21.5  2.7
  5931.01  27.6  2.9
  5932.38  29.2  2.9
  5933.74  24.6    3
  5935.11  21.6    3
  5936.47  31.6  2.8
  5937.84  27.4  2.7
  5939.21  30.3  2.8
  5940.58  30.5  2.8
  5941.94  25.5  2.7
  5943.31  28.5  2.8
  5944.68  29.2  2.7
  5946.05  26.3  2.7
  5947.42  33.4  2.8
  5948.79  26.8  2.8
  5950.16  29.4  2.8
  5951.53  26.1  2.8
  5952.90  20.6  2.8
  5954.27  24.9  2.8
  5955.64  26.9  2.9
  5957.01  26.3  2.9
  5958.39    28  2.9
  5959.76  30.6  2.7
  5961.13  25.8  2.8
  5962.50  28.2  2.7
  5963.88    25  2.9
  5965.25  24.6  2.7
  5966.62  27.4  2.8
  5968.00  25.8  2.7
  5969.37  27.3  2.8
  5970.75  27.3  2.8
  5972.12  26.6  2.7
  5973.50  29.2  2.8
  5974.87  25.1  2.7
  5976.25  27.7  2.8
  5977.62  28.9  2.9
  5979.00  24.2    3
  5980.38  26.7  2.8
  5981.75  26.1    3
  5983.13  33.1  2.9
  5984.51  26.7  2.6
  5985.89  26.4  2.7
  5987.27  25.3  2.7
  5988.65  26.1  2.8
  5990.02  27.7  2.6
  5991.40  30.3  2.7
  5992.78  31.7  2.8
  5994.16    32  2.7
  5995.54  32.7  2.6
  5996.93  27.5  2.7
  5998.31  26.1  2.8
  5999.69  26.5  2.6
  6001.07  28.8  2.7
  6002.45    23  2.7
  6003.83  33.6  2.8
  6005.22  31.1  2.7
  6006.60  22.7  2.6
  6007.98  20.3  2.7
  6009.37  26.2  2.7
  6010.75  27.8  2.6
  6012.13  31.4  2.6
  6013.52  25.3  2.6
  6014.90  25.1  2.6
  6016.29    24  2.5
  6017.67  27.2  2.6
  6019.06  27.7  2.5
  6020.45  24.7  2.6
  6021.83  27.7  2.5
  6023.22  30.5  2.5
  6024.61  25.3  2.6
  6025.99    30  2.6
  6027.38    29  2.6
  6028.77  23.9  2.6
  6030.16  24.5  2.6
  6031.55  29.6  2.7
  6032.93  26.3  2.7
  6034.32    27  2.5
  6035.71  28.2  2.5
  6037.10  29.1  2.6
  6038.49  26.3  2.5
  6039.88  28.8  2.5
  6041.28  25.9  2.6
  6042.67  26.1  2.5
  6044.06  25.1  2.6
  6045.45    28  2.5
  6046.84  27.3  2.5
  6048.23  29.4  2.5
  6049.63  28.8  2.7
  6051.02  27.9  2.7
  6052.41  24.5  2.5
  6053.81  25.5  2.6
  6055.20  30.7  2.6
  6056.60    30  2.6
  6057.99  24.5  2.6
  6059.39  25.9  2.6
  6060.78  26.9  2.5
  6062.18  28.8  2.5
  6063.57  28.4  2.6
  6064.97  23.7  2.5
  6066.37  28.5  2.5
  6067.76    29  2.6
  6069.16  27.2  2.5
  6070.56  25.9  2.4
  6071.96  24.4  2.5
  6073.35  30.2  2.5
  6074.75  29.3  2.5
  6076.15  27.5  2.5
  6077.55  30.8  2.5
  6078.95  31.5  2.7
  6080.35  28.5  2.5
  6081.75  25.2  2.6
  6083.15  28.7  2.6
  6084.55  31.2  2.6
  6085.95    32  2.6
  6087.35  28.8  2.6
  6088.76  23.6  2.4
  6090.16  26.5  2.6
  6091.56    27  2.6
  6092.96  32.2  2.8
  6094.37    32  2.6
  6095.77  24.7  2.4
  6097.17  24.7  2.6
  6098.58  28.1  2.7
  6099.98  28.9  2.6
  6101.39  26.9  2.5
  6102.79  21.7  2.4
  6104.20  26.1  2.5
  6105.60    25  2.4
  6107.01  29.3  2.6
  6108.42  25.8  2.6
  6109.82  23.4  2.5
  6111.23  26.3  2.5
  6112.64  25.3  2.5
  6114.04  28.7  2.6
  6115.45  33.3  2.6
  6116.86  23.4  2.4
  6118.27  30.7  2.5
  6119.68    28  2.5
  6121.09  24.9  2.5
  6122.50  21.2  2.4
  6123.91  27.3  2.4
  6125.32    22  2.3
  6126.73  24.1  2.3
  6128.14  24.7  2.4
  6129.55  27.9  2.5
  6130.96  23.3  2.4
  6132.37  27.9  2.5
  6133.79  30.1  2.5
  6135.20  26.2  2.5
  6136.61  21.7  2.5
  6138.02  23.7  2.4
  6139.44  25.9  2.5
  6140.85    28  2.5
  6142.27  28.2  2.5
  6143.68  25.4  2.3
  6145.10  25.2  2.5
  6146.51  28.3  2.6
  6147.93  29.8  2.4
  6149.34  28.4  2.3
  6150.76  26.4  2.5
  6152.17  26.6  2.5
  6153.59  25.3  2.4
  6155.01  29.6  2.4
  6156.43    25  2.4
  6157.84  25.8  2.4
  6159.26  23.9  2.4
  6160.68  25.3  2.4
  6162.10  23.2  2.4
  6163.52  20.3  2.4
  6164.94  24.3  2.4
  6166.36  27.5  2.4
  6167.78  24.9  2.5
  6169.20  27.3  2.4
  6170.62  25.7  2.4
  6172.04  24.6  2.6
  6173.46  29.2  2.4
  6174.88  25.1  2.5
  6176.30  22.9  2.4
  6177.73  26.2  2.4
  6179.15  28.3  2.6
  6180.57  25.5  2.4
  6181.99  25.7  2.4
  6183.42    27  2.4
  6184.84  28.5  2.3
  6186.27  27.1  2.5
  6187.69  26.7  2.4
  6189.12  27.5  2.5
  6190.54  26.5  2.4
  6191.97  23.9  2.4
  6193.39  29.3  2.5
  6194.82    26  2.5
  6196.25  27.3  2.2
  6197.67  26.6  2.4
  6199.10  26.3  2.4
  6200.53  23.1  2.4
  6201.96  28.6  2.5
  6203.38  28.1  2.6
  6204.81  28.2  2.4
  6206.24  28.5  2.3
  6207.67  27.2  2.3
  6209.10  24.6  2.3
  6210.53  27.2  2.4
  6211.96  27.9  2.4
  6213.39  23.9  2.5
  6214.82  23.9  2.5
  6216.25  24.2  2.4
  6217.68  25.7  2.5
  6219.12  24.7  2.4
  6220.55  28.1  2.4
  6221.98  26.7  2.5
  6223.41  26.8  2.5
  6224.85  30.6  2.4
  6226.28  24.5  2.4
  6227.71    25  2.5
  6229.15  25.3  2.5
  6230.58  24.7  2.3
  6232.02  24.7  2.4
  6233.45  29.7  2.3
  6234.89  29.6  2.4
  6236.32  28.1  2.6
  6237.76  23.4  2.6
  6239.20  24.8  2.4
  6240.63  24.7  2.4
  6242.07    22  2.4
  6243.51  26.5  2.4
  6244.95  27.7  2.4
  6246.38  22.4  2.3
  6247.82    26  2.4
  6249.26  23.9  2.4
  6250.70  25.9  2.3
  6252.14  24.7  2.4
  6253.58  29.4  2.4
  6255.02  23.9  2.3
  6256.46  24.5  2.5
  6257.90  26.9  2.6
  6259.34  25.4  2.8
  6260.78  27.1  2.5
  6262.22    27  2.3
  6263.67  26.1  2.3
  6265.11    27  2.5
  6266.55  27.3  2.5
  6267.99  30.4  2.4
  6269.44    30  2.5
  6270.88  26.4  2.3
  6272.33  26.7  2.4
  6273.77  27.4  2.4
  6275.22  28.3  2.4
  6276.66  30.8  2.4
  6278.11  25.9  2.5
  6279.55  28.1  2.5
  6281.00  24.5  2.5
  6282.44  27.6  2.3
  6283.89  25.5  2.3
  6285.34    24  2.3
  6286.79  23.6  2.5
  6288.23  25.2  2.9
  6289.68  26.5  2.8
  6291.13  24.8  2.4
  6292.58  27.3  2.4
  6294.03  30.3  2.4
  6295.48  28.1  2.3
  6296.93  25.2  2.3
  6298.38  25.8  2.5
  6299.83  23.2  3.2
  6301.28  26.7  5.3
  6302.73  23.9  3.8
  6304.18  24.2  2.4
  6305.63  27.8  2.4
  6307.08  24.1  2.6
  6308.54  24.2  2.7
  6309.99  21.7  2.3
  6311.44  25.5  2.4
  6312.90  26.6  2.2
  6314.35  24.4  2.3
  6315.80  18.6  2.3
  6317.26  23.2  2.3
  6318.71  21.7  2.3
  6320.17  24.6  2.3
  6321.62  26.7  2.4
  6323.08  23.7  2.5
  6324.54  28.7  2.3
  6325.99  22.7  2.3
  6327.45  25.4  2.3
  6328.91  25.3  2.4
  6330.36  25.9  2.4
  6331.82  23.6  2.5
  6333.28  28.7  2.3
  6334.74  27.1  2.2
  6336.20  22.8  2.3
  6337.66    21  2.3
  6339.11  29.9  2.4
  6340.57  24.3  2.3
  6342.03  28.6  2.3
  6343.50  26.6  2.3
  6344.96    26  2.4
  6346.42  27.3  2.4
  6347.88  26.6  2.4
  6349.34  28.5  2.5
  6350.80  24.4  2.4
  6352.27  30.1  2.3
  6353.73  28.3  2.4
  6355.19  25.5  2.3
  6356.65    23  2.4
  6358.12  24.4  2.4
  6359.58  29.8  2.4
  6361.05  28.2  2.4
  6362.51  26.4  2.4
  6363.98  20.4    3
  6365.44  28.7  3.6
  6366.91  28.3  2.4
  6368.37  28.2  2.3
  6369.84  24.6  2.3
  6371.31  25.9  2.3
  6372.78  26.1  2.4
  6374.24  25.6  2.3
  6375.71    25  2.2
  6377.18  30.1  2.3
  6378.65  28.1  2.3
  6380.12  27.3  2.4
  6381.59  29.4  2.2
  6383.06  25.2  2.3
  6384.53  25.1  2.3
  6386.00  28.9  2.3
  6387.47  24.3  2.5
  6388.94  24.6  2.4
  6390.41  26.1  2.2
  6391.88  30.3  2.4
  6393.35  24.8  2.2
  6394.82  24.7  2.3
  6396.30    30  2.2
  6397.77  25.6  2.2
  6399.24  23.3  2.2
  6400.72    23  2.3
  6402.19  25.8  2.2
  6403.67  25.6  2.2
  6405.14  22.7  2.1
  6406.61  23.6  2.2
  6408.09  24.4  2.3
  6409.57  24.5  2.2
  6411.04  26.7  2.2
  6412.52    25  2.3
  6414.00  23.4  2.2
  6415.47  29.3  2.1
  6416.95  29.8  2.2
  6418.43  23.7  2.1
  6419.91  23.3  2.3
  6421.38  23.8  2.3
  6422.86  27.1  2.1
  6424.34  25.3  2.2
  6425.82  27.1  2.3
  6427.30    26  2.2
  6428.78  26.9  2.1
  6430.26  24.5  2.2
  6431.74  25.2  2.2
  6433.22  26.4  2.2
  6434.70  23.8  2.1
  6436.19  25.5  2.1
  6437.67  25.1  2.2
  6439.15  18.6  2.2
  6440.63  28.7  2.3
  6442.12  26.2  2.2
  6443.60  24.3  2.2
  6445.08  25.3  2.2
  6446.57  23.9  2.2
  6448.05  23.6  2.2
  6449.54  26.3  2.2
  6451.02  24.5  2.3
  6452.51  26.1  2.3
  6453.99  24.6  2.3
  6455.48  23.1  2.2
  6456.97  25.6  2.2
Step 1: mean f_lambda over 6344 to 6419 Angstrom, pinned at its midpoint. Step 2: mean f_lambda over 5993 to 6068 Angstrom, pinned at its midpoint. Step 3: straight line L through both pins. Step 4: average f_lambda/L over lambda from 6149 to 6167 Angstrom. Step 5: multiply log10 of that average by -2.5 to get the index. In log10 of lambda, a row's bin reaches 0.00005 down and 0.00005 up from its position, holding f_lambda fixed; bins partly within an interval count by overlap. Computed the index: 0.06 mag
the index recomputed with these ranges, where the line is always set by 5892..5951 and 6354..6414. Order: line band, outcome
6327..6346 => 0.01 mag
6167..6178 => 0.03 mag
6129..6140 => 0.03 mag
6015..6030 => -0.01 mag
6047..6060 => -0.03 mag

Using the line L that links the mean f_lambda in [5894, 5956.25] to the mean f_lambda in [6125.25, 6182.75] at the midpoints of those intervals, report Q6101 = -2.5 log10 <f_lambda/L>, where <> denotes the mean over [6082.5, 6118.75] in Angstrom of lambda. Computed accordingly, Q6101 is -0.06 mag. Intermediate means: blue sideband 26.7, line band 27.4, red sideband 25.9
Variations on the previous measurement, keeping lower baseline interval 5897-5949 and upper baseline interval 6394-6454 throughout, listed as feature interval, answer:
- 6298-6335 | 0.04 mag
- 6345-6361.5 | -0.06 mag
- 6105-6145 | 0.01 mag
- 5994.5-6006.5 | -0.06 mag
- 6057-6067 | 0.00 mag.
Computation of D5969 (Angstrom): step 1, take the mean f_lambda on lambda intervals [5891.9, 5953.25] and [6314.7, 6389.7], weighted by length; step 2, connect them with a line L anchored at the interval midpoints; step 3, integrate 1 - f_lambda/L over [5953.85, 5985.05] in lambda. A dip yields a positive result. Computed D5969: -0.52 Angstrom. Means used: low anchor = 26.7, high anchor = 25.9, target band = 27.1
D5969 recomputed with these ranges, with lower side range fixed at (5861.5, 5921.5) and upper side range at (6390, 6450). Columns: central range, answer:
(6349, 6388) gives -1.9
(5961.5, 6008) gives -2.6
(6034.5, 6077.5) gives -2.5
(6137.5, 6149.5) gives -0.6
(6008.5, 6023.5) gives -0.5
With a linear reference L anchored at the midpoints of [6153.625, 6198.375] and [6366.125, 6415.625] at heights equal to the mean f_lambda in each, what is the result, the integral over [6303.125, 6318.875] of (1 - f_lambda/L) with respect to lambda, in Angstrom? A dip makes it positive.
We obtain 1.3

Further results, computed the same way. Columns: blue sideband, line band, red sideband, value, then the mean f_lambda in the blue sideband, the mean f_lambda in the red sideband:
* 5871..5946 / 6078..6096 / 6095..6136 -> -1.70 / 26.6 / 26.2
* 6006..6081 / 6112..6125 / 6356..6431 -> 0.05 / 27.2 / 26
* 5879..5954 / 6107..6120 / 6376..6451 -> -0.47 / 26.8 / 25.6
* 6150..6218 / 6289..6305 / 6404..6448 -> -0.22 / 26.1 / 25.2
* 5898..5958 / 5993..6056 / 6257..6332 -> -1.33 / 27.1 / 25.8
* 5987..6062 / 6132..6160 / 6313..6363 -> 0.17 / 27.4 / 25.7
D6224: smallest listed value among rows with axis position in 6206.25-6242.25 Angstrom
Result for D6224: 22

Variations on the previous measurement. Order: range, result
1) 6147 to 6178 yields 20.3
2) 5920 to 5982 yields 20.6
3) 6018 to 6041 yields 23.9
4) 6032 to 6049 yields 25.1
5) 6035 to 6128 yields 21.2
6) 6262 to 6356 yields 18.6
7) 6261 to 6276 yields 26.1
